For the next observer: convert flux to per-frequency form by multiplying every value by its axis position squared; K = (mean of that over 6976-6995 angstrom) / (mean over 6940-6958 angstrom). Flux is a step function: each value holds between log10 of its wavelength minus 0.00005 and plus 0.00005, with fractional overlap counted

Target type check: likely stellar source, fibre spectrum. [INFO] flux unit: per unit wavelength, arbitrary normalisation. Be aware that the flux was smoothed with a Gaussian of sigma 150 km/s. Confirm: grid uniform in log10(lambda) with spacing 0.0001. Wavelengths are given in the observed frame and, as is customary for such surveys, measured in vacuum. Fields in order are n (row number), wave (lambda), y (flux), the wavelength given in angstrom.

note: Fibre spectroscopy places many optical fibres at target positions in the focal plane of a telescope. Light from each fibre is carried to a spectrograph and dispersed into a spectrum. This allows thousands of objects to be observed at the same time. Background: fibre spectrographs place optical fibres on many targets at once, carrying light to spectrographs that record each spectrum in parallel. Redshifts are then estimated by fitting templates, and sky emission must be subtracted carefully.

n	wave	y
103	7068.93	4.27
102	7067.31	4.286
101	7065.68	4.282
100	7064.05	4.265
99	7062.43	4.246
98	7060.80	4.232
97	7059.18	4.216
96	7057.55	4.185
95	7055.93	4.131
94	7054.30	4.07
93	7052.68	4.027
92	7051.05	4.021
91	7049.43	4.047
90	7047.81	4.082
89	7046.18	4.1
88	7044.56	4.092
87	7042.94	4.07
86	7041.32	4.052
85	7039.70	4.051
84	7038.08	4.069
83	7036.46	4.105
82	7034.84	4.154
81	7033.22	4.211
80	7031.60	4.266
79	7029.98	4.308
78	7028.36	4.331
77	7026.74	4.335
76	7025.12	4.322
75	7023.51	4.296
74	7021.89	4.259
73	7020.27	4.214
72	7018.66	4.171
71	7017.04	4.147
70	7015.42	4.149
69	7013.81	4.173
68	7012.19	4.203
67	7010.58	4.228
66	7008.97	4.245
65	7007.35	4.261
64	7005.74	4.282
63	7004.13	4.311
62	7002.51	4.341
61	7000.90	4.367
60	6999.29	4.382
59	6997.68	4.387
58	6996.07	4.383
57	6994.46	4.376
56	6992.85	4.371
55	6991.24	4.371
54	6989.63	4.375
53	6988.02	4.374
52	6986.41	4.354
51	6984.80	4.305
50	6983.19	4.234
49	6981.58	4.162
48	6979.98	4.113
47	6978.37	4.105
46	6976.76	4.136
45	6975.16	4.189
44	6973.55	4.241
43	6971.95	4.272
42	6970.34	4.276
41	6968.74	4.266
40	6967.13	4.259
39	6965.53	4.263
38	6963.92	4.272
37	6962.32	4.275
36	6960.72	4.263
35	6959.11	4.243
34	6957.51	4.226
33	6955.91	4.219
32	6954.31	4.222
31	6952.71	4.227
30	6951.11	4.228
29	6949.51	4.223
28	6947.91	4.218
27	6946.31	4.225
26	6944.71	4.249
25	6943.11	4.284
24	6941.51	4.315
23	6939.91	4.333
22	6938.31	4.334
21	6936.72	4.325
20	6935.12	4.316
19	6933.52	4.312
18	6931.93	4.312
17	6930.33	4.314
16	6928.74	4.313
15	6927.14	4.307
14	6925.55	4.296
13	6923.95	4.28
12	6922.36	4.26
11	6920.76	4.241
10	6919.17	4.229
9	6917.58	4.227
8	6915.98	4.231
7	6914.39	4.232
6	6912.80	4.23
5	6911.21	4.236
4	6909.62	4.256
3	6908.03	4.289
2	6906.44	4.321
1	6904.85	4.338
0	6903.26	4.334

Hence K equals 1.02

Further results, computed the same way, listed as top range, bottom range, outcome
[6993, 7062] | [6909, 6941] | 1.01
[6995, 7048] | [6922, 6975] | 1.01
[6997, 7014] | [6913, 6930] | 1.03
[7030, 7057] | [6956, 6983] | 0.99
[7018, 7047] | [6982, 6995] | 0.98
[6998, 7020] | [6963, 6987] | 1.02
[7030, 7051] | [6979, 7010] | 0.97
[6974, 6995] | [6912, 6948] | 1.01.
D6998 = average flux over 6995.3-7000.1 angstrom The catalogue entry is 4.39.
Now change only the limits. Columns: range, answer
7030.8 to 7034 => 4.24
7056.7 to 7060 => 4.21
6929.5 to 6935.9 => 4.32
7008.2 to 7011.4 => 4.25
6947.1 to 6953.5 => 4.22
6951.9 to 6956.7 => 4.23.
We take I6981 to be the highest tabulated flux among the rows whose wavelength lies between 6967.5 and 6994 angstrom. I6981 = 4.375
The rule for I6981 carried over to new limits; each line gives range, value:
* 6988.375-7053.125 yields 4.387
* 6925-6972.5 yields 4.334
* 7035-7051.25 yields 4.105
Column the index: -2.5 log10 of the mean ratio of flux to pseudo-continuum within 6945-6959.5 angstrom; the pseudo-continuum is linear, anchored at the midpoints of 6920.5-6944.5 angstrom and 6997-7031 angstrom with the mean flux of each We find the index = 0.02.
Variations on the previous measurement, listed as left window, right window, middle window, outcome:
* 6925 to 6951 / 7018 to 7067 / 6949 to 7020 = -0.01 mag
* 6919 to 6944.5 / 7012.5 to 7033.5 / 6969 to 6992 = 0.00 mag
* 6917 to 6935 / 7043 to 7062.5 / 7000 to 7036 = -0.02 mag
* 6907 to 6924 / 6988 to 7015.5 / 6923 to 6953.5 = -0.01 mag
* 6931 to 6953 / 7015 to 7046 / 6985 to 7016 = -0.02 mag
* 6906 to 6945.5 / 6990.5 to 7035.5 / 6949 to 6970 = 0.01 mag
